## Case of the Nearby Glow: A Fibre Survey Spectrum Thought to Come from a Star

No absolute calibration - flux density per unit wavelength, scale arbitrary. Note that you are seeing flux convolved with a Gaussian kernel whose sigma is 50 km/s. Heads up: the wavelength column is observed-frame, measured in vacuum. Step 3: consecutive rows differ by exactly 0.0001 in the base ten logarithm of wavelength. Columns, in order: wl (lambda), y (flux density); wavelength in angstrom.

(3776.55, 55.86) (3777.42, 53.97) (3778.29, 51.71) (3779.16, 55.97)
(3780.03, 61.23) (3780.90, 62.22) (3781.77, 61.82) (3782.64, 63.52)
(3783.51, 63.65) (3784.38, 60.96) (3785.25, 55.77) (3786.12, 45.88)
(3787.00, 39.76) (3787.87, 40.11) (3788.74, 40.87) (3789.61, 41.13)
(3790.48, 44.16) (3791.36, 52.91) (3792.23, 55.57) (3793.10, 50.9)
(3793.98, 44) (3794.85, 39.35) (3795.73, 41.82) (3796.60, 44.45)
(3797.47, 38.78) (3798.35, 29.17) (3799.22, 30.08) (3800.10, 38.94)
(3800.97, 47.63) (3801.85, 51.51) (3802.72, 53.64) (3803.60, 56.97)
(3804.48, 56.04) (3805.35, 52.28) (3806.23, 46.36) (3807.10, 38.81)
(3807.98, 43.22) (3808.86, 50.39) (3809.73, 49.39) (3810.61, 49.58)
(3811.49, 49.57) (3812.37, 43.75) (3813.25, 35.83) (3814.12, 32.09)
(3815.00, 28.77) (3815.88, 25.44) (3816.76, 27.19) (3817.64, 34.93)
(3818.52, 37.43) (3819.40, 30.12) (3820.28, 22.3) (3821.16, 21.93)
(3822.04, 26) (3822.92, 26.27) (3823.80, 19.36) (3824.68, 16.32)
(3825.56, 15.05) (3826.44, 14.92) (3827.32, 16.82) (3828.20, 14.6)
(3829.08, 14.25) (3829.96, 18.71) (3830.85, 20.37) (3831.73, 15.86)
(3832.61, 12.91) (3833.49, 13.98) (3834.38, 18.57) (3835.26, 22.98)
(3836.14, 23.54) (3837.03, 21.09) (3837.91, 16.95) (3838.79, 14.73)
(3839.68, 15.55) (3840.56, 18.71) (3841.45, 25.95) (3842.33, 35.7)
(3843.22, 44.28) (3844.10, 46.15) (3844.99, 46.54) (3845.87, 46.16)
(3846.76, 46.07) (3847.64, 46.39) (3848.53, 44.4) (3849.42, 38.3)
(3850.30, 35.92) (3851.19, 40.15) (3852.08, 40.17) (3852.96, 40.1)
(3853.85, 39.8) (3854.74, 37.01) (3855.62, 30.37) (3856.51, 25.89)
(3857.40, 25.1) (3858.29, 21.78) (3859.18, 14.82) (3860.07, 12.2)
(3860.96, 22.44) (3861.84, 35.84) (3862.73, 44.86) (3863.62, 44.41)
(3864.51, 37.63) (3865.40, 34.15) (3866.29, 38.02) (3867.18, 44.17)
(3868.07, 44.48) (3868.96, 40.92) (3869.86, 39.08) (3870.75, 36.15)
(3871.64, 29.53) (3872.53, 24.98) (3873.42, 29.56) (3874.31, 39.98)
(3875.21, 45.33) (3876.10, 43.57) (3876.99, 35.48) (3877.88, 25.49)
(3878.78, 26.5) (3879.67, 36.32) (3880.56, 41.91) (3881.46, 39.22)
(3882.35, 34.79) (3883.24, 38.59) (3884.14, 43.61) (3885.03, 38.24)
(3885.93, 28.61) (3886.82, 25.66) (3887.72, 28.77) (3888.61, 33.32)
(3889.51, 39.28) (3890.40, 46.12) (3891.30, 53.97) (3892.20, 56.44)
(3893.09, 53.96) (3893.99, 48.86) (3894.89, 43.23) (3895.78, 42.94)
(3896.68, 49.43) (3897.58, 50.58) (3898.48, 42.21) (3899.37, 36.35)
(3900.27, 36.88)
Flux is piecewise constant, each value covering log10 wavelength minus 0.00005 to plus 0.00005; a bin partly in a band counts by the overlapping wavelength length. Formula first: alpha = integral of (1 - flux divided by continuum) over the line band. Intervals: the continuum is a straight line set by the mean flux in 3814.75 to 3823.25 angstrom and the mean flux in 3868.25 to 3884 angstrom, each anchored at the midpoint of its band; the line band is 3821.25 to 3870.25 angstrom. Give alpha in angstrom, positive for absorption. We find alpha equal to 4.5 angstrom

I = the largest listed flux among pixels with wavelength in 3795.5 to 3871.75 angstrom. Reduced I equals 56.97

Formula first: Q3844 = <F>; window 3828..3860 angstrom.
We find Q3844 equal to 28.6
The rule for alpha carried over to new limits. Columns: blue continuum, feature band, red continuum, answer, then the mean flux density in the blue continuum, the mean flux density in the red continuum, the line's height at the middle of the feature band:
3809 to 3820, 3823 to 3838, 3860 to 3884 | 7.8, 37.1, 36.2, 36.9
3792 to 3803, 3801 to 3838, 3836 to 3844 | 4.4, 43.2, 25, 33.8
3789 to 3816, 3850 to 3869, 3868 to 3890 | 1.9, 44.1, 35.4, 37.7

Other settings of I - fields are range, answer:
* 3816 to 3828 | 37.43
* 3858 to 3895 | 56.44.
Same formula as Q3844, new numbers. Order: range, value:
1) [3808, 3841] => 25.5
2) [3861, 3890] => 36.3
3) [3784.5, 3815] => 45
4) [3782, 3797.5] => 48.4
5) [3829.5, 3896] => 34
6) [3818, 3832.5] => 20.5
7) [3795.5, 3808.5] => 44.7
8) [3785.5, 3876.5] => 34.6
